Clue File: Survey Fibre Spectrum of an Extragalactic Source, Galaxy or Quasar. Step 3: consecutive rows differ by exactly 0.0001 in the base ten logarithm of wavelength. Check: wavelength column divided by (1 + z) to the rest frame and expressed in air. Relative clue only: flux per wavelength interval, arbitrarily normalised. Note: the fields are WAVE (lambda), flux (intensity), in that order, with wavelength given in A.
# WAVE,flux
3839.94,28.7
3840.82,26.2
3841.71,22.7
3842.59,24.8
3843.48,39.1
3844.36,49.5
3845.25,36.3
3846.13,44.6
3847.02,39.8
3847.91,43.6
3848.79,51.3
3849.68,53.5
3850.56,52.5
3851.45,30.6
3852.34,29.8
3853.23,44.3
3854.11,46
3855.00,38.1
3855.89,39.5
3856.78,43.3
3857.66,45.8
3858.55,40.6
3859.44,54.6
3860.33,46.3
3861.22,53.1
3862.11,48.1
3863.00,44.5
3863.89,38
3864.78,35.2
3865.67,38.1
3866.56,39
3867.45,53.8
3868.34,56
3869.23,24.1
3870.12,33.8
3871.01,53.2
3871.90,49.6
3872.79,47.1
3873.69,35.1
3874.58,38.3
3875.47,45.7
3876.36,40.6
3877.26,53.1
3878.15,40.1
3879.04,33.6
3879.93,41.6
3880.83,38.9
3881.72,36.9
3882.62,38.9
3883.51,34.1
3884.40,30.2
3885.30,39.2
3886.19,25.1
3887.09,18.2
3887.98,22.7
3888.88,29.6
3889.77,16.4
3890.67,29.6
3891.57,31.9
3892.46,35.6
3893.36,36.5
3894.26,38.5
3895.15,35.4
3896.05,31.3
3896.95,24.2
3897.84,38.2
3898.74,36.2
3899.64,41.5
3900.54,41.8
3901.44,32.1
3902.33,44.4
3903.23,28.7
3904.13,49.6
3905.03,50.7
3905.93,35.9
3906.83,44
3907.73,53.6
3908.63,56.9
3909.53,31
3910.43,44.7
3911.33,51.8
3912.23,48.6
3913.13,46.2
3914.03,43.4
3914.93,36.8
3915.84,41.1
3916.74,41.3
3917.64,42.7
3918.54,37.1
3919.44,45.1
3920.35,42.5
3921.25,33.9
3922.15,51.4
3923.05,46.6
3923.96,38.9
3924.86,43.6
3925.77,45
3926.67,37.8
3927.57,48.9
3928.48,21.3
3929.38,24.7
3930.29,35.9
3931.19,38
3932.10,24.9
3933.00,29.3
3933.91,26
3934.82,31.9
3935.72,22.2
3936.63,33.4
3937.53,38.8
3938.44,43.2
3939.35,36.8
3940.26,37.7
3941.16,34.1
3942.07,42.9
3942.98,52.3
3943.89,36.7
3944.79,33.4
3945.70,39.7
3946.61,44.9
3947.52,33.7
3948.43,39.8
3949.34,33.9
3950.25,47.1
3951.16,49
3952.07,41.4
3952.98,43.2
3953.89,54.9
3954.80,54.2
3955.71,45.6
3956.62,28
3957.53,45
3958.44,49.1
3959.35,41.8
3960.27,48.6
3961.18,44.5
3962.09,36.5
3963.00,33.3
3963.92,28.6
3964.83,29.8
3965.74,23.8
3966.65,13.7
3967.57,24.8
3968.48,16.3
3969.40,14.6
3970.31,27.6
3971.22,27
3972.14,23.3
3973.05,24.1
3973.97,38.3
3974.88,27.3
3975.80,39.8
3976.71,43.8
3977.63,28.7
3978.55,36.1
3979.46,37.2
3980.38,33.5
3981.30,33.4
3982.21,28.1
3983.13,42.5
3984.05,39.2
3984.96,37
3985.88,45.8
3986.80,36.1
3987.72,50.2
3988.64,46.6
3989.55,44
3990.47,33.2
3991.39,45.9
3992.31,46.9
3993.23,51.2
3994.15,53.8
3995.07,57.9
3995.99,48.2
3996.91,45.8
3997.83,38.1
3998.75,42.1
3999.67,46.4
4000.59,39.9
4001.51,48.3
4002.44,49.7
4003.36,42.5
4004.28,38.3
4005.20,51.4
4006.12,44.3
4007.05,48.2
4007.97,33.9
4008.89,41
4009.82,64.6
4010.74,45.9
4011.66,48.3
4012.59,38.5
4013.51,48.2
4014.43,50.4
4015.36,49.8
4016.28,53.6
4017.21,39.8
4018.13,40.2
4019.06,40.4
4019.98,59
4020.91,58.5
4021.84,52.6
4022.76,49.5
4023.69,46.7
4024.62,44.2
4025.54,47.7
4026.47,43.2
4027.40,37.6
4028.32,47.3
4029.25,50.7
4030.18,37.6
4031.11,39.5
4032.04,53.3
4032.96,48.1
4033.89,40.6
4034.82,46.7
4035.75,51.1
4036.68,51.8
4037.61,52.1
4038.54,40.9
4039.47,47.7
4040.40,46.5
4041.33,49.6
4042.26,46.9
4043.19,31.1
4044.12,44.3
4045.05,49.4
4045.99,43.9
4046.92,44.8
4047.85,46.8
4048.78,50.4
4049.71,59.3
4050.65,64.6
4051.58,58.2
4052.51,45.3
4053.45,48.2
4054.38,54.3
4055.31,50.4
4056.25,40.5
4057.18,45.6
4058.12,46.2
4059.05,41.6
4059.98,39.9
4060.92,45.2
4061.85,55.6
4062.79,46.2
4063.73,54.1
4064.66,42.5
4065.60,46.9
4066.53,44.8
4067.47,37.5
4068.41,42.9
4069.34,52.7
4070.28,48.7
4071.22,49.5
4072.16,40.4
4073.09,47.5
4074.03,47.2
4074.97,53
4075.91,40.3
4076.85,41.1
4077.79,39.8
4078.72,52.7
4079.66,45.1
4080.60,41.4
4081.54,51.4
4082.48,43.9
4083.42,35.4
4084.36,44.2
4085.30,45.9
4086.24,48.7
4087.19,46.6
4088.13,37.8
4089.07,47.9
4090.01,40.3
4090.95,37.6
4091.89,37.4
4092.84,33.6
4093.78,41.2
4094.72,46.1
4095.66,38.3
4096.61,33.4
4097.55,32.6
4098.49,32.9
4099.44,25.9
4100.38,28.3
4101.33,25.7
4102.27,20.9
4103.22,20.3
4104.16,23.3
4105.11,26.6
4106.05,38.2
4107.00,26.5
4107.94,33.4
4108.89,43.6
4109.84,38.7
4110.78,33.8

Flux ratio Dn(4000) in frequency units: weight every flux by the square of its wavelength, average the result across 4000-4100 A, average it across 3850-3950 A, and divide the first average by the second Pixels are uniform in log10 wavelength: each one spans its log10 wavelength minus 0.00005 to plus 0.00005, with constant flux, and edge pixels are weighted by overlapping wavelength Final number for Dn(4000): 1.25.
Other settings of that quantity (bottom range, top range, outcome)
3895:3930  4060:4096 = 1.18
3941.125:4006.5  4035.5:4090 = 1.24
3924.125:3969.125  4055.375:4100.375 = 1.25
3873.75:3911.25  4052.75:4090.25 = 1.34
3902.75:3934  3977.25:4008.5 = 1.09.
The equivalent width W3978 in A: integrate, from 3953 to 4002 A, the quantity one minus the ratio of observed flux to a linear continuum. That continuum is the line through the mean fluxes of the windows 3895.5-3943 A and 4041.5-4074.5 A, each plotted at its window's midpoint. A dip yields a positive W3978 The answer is 5.1 A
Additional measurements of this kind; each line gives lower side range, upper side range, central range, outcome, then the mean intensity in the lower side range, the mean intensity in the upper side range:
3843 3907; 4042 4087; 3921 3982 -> 9.07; 39.5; 46.6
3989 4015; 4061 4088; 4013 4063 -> -1.72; 46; 45.8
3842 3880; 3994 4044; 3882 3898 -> 4.63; 42.6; 46.4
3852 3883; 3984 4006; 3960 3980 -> 6.44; 42.5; 45.1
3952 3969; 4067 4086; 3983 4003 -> -2.98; 36.8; 45.1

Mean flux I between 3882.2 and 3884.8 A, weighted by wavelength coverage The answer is 34.5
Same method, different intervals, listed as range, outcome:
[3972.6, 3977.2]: 34.6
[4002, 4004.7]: 43.6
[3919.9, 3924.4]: 42.7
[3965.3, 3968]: 20.7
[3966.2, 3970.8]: 19.5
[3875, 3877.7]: 46.3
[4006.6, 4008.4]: 41.2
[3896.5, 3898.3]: 31.3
